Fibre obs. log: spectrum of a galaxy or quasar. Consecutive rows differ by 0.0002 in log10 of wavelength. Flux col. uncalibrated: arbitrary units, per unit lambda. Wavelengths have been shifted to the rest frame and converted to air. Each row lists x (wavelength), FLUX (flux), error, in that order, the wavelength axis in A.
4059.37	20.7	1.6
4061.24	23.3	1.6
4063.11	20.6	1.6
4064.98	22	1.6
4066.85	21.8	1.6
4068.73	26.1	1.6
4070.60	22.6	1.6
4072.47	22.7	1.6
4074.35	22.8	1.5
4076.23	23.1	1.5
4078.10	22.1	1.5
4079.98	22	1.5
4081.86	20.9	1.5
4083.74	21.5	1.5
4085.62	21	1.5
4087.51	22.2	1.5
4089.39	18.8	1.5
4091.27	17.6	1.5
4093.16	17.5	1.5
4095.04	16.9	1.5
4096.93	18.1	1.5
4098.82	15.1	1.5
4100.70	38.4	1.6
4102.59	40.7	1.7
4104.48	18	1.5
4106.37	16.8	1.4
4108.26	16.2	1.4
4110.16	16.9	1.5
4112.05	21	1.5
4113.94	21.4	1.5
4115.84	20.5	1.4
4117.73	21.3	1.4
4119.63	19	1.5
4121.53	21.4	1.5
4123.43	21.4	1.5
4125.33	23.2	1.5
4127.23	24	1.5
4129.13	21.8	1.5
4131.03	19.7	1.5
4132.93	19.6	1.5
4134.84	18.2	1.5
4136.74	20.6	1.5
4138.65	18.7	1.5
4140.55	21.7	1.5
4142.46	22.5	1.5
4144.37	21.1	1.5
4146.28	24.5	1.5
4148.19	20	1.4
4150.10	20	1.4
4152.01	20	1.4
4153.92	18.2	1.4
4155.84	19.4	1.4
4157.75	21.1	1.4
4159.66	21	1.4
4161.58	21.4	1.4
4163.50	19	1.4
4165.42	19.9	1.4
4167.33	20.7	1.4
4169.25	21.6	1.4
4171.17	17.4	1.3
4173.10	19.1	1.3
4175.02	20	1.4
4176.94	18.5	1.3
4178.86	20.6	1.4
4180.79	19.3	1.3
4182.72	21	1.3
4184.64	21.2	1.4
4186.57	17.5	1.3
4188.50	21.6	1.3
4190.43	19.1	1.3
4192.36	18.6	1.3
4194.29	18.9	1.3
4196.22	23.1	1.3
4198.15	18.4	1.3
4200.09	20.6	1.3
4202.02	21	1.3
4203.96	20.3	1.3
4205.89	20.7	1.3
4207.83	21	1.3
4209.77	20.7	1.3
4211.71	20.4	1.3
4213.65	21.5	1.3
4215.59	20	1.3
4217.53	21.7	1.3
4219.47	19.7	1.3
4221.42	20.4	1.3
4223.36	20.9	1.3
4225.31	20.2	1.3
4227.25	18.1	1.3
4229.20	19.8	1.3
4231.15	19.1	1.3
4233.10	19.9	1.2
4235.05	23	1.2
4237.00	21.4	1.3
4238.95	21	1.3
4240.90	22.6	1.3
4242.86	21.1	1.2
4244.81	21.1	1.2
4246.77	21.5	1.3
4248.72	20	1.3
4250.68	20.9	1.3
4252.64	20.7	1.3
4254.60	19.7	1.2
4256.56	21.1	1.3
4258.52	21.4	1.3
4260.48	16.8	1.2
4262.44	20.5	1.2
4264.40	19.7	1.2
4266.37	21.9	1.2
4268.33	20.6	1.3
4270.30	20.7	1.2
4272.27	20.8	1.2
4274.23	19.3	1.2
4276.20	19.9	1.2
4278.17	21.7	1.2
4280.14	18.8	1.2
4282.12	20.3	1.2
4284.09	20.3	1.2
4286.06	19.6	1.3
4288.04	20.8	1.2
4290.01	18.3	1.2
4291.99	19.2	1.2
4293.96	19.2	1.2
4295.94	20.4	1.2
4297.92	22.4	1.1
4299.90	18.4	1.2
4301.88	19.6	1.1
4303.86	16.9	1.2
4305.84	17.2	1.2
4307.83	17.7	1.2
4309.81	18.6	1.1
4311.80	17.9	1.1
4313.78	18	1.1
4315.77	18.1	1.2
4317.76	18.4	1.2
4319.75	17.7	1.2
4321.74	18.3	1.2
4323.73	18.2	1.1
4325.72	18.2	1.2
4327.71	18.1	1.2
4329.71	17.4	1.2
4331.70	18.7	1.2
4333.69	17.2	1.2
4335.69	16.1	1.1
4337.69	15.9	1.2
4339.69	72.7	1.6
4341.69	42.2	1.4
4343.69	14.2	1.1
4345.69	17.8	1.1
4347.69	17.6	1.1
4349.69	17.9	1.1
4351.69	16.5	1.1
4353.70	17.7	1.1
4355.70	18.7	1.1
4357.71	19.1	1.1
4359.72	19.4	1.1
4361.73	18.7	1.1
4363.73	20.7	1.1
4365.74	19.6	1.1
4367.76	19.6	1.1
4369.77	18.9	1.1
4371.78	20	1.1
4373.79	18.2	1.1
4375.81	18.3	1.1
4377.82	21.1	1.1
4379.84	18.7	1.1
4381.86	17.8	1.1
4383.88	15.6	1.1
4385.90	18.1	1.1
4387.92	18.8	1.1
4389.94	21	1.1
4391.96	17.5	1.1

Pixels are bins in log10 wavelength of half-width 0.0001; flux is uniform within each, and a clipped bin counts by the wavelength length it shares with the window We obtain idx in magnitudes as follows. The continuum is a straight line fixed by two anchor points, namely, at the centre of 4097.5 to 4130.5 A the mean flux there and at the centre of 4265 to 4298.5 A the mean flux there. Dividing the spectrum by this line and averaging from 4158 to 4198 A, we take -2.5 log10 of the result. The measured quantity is 0.07 mag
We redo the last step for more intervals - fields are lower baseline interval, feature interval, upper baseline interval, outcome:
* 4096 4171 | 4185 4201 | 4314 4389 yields 0.06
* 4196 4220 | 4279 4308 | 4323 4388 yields 0.07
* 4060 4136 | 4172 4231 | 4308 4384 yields 0.04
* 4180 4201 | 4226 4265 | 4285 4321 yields -0.06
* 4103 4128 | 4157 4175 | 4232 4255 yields 0.03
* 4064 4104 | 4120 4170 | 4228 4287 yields 0.05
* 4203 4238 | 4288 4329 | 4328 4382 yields 0.13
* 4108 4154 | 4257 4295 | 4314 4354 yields 0.06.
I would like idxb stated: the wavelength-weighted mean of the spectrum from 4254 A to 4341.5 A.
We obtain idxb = 20.5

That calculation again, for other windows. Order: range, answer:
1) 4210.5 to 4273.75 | 20.6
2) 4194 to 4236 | 20.4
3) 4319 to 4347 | 23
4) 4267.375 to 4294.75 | 20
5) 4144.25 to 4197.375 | 20.1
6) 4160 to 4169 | 20.4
